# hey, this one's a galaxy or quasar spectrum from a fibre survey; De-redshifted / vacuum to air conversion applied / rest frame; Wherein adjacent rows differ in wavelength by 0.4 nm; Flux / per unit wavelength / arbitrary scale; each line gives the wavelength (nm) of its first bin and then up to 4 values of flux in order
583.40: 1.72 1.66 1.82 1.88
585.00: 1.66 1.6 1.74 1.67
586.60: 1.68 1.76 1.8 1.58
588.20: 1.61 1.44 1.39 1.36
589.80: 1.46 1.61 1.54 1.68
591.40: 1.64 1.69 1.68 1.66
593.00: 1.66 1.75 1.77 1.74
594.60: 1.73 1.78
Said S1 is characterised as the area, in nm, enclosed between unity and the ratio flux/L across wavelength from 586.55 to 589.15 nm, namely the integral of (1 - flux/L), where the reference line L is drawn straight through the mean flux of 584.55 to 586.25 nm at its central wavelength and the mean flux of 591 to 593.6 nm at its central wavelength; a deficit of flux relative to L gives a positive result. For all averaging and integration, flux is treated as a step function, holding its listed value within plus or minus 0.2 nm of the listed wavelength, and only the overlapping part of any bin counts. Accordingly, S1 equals 0.13 nm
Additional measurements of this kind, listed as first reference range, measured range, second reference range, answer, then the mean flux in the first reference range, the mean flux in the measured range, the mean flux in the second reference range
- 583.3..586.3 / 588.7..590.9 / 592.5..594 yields 0.30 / 1.72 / 1.48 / 1.71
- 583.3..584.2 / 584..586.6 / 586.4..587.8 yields -0.01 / 1.72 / 1.72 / 1.72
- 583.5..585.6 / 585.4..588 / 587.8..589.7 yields -0.17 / 1.72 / 1.7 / 1.46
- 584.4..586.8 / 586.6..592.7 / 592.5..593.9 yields 0.40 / 1.71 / 1.6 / 1.71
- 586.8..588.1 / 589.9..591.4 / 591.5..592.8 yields 0.07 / 1.71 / 1.6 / 1.67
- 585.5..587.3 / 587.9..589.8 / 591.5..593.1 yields 0.27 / 1.71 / 1.46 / 1.67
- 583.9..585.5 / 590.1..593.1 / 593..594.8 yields 0.16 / 1.74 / 1.65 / 1.74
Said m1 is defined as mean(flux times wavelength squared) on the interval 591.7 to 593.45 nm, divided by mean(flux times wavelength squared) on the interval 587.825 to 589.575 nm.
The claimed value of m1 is 1.16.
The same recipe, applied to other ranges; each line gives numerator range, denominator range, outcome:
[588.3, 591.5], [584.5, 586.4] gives 0.90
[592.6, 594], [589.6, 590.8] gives 1.13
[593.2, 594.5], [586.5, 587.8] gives 1.04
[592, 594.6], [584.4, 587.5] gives 1.02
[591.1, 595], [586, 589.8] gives 1.10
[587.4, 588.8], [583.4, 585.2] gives 0.91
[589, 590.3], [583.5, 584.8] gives 0.83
